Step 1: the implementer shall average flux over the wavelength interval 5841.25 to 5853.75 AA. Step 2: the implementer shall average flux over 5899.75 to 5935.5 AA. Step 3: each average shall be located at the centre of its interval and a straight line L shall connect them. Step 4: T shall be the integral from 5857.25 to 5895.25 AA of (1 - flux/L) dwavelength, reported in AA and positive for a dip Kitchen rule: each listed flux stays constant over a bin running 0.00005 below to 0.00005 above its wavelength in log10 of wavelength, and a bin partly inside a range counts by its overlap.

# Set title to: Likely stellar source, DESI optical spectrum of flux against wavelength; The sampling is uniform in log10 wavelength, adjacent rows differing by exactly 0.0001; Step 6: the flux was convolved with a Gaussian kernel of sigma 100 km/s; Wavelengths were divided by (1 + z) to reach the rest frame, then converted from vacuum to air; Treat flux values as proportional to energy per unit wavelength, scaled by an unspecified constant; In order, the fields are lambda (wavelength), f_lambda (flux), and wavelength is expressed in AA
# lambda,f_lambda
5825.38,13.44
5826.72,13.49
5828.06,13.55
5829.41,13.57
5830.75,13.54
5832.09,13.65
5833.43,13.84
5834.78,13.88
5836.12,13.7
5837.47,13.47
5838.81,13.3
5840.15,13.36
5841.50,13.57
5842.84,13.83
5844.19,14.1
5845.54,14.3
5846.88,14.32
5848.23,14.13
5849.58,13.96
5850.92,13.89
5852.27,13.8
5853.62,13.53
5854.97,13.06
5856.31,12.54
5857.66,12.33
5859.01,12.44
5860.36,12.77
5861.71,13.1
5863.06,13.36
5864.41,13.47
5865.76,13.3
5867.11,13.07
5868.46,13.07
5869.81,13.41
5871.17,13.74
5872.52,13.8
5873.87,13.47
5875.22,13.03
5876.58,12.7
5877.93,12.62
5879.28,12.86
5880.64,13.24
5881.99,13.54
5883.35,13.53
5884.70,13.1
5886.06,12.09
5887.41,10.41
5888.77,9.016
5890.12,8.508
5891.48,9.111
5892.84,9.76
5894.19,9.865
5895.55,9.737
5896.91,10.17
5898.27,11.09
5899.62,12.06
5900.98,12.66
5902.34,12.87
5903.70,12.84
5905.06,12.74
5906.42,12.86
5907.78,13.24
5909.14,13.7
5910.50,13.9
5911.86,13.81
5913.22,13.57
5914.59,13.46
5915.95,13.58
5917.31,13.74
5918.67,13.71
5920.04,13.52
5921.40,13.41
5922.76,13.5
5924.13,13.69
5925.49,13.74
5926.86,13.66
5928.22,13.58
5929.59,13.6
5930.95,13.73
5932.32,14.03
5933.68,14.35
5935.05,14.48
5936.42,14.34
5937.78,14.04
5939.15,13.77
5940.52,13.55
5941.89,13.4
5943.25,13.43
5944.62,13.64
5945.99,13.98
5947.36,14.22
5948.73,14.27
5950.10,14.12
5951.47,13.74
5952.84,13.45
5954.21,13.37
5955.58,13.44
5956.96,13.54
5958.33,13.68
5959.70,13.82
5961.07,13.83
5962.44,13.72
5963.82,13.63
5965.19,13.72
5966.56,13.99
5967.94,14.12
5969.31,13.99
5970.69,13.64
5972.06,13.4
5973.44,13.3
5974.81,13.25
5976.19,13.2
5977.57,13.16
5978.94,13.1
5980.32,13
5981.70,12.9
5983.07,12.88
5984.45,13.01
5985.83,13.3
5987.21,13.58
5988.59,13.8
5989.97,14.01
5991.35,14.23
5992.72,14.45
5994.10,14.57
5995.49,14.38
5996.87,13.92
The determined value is 4.1 AA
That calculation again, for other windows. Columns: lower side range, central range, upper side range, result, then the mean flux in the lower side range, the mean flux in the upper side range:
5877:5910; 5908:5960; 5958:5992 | -4.6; 11.8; 13.5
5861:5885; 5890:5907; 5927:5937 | 3.0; 13.2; 14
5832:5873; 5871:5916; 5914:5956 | 4.6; 13.5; 13.8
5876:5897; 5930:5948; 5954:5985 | -1.8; 11.3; 13.5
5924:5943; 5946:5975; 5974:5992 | -0.4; 13.9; 13.3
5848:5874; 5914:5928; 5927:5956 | 0.1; 13.3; 13.8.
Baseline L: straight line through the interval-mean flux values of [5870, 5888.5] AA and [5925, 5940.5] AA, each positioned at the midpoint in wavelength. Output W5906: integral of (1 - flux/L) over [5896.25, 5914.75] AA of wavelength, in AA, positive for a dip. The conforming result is 0.9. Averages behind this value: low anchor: 12.9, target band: 12.8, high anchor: 13.9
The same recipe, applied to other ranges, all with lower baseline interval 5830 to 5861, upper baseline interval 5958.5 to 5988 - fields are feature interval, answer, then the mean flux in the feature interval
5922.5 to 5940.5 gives -0.5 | 13.9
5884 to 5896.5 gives 3.1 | 10.2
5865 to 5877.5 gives 0.2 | 13.3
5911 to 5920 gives -0.1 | 13.6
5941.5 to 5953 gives -0.3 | 13.8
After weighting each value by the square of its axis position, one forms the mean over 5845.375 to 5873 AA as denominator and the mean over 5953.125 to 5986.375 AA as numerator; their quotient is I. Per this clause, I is 1.0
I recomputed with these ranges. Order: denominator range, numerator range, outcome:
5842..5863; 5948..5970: 1.06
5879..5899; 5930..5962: 1.28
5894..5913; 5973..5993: 1.11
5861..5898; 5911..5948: 1.16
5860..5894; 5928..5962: 1.14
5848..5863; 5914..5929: 1.05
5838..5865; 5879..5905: 0.86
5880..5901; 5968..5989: 1.24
